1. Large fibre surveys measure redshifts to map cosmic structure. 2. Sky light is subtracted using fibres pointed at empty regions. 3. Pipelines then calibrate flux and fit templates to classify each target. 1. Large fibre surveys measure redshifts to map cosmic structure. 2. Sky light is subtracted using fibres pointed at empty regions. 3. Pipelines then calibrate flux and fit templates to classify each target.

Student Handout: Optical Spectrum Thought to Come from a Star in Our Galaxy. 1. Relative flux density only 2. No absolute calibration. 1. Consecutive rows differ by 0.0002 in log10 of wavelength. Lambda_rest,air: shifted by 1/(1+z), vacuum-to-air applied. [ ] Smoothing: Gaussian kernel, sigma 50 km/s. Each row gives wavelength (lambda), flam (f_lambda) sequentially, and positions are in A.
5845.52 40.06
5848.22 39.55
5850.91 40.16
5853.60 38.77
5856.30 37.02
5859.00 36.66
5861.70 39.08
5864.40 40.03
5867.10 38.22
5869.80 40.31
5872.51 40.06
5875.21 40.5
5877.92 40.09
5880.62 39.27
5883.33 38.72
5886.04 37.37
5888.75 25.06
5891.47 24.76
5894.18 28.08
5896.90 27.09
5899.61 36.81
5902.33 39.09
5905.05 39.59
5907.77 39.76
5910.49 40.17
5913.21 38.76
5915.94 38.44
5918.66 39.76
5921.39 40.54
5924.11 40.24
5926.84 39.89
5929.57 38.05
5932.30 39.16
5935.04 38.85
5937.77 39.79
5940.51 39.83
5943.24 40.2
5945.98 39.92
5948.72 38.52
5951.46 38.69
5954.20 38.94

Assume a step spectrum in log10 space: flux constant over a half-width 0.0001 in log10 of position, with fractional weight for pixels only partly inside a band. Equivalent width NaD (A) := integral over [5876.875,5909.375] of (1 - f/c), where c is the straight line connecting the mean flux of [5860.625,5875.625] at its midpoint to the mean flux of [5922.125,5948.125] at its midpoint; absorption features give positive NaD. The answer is 4.1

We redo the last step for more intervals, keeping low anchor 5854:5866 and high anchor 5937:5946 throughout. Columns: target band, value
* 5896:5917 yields 0.82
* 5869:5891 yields 0.88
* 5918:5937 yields 0.07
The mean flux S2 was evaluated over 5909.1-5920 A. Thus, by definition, 39.3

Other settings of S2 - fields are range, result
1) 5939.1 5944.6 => 40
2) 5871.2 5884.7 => 39.7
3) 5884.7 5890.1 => 31.2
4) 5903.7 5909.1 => 39.7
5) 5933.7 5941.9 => 39.5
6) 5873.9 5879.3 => 40.3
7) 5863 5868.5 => 39.2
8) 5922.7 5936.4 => 39.2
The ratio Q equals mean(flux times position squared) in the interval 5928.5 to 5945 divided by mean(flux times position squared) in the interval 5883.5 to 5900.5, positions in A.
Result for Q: 1.32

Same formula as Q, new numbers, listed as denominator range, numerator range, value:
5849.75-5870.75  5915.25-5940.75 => 1.04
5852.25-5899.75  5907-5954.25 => 1.12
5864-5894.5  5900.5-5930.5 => 1.10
